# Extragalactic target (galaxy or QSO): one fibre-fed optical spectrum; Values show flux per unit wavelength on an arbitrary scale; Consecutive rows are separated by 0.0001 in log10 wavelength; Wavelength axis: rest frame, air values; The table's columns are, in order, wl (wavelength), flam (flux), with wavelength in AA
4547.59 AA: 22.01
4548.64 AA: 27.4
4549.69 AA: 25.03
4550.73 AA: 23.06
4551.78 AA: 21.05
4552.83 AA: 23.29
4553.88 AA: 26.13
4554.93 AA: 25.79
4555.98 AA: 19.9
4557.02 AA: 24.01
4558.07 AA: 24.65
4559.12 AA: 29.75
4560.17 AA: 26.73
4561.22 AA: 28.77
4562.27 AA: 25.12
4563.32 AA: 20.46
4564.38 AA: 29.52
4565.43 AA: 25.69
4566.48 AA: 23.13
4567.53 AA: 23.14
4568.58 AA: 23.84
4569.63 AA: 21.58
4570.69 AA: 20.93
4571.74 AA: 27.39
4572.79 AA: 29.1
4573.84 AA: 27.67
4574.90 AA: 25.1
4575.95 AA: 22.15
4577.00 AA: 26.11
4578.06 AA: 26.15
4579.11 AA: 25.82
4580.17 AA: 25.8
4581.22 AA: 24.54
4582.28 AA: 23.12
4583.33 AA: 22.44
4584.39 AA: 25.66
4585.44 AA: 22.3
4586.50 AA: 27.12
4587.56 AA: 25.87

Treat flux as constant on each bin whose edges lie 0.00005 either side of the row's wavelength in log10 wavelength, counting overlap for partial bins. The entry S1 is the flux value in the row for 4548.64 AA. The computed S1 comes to 27.4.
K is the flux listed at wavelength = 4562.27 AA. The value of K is 25.12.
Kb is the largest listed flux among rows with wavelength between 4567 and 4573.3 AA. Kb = 29.1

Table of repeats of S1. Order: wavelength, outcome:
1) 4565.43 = 25.69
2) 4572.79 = 29.1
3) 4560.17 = 26.73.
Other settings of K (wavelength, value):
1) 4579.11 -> 25.82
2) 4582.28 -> 23.12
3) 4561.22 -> 28.77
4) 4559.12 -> 29.75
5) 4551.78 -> 21.05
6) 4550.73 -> 23.06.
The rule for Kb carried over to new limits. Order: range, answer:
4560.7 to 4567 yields 29.52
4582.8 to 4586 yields 25.66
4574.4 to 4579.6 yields 26.15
